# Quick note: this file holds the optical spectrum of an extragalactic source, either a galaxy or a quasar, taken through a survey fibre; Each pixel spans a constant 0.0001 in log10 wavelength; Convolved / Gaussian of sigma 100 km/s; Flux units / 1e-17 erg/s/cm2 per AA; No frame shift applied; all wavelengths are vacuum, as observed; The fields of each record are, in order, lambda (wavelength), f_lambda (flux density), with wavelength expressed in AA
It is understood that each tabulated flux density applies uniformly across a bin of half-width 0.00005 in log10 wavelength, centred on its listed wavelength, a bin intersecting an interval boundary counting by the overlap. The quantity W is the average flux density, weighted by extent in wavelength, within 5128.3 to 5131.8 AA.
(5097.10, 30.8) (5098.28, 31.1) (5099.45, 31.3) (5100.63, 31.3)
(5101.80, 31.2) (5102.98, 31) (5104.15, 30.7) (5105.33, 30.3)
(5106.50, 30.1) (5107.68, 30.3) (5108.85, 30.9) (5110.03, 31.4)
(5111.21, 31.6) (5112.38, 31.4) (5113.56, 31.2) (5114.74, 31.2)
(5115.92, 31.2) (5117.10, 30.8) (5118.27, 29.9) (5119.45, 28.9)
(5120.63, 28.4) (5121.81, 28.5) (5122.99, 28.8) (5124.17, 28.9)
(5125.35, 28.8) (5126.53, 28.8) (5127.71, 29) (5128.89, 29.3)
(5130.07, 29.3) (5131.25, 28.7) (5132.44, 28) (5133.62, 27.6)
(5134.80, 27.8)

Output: 29.1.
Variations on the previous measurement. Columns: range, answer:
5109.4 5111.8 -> 31.5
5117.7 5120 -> 29.4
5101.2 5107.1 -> 30.7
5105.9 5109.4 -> 30.5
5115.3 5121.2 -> 29.9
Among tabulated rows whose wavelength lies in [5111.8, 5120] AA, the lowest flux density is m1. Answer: 28.9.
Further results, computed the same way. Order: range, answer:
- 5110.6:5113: 31.4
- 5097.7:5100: 31.1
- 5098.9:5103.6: 31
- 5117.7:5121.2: 28.4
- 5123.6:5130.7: 28.8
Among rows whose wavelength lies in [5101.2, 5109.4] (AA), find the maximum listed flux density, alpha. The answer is 31.2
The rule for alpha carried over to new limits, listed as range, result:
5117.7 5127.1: 29.9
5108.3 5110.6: 31.4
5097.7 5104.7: 31.3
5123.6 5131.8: 29.3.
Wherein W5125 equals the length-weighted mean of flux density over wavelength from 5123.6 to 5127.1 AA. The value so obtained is 28.8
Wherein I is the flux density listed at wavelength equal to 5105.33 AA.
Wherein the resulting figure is 30.3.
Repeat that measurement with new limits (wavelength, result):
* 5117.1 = 30.8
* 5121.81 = 28.5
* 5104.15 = 30.7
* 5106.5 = 30.1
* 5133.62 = 27.6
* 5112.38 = 31.4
